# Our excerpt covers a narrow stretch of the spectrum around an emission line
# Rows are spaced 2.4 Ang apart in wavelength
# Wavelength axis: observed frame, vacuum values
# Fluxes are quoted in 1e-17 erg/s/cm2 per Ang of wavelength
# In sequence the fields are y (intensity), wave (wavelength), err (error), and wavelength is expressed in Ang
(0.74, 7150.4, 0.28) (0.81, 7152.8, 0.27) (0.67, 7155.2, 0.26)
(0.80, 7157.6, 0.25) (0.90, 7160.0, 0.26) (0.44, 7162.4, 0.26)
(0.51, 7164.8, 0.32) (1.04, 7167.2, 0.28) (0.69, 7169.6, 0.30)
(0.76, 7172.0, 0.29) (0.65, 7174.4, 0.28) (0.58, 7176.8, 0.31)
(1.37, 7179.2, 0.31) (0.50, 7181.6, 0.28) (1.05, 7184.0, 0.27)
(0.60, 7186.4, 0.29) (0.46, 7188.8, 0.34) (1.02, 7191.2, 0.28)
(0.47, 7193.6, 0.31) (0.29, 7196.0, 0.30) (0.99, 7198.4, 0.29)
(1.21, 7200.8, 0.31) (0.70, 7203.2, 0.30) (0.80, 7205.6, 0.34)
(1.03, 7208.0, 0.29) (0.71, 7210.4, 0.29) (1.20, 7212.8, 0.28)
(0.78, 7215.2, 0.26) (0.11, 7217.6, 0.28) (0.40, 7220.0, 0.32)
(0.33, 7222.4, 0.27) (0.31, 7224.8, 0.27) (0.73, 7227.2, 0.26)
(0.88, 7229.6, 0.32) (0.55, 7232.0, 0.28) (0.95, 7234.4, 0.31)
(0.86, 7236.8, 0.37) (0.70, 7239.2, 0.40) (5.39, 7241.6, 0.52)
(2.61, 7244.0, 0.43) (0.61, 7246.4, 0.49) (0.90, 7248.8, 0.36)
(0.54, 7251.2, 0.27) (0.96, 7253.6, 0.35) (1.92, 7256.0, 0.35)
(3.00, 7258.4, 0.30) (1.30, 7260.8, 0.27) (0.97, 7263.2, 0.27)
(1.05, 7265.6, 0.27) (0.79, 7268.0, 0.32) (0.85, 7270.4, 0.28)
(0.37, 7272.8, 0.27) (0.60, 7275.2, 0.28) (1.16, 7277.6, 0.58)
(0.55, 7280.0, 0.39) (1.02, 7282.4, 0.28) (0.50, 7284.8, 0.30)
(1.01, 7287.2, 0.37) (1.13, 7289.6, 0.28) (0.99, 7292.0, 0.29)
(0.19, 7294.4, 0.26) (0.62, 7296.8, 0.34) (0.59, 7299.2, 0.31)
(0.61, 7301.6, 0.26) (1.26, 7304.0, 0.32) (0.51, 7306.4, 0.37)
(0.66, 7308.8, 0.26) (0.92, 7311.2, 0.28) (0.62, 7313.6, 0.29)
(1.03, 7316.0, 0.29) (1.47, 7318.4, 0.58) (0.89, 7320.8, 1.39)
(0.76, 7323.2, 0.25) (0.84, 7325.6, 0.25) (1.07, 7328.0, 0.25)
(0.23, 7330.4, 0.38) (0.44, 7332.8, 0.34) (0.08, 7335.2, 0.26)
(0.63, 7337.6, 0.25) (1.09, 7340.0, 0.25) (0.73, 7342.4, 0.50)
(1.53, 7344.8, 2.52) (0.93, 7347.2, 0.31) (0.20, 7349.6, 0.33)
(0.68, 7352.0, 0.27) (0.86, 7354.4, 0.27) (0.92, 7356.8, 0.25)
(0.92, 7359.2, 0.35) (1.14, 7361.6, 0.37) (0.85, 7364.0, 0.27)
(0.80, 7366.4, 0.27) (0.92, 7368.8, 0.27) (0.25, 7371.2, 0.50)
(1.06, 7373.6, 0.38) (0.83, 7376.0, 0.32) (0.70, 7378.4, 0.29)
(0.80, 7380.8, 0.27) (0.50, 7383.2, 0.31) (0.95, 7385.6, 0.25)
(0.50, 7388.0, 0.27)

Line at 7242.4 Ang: [S II] 6716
